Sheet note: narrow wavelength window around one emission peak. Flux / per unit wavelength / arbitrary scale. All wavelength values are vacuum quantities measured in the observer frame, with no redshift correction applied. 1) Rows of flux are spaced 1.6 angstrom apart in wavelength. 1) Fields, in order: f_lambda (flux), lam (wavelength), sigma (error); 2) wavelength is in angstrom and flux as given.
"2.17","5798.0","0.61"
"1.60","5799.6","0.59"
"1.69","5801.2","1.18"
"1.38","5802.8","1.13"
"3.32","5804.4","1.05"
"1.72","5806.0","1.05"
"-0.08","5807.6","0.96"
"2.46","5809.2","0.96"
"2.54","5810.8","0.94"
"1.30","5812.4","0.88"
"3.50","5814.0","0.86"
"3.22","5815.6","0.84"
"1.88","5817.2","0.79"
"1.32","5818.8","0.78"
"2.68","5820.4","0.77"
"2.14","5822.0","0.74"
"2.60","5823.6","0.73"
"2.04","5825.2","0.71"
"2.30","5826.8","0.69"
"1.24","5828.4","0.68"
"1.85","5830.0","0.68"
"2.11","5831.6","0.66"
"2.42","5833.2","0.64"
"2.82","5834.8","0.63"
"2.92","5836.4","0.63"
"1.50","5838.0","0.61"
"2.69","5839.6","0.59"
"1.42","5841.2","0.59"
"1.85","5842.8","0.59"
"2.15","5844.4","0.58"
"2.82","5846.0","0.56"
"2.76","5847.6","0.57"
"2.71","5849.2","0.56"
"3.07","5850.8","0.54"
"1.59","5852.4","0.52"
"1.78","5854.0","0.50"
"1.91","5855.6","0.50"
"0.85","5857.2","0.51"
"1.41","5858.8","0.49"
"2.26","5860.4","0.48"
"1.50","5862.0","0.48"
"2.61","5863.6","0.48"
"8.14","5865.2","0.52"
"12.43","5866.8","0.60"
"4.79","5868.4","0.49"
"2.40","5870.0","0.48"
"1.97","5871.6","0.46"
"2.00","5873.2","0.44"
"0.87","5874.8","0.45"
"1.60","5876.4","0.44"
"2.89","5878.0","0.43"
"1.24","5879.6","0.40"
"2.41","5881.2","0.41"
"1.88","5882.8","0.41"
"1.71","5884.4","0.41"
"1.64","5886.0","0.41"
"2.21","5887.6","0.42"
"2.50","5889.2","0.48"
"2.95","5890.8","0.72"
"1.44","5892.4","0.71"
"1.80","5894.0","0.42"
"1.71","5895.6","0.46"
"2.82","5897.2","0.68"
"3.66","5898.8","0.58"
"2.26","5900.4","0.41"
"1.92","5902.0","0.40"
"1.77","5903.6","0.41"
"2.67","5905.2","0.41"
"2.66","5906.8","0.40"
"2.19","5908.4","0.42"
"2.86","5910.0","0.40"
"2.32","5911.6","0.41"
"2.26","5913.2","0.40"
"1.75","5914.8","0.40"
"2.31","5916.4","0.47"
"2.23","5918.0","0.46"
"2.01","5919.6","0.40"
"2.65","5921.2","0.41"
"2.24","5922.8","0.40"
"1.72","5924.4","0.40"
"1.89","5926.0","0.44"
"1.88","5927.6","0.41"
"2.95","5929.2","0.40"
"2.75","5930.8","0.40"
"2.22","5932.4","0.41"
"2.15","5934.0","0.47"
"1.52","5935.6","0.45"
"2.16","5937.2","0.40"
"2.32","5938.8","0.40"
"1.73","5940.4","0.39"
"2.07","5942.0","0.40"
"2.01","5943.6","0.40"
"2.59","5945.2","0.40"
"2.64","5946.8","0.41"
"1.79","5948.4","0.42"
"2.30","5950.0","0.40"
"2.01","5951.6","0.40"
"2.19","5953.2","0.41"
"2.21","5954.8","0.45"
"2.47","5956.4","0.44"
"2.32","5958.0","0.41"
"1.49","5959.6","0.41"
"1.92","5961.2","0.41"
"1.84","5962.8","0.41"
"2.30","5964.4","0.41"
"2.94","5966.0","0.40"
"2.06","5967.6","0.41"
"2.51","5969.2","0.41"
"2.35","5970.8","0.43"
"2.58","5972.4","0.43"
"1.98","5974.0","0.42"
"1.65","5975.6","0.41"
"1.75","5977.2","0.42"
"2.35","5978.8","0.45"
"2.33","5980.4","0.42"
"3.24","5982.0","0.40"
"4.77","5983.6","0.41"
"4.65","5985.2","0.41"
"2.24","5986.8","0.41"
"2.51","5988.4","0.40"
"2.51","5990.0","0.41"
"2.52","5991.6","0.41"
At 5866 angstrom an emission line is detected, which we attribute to H-beta 4861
